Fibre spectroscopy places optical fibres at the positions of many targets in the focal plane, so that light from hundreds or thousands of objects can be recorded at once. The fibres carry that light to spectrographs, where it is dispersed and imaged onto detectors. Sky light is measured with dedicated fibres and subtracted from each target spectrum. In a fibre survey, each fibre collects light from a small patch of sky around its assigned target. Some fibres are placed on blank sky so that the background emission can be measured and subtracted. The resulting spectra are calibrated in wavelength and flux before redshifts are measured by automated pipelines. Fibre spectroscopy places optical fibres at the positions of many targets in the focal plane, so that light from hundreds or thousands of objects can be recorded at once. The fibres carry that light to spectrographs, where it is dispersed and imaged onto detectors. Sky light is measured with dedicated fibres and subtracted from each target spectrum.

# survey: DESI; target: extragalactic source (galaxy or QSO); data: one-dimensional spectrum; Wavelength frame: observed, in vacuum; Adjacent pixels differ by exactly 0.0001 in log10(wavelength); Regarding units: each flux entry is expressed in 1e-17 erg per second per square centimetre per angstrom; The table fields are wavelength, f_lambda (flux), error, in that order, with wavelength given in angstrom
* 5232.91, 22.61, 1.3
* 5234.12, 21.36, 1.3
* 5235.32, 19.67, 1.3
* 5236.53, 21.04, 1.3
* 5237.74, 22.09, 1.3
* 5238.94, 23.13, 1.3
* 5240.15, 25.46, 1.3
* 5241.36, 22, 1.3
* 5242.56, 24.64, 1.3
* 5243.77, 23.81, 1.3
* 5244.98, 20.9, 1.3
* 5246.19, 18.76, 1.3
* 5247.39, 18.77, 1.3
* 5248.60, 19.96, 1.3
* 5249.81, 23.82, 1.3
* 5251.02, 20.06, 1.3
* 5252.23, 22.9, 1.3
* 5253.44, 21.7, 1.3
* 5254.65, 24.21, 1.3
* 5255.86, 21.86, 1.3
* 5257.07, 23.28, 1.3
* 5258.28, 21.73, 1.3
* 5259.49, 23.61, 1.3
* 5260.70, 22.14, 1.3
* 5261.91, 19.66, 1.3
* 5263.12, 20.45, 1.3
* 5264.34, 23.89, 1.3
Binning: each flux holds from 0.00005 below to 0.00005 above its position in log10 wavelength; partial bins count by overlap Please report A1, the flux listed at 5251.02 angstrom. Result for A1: 20.06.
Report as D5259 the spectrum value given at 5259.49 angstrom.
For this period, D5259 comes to 23.61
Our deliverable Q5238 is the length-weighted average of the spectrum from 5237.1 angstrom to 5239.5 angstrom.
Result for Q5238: 22.6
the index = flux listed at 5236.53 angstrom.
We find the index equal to 21.04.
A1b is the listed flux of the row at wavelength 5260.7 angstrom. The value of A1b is 22.14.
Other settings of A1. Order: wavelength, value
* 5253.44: 21.7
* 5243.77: 23.81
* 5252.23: 22.9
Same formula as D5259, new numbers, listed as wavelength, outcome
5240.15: 25.46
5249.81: 23.82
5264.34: 23.89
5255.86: 21.86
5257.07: 23.28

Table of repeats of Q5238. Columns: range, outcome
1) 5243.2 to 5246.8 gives 21.1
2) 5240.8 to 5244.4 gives 23.5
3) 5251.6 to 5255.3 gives 22.9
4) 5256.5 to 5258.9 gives 22.5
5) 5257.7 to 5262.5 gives 21.8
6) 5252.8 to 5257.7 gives 22.8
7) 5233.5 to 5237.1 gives 20.7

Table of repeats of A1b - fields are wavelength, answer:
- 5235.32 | 19.67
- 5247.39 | 18.77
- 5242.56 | 24.64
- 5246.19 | 18.76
